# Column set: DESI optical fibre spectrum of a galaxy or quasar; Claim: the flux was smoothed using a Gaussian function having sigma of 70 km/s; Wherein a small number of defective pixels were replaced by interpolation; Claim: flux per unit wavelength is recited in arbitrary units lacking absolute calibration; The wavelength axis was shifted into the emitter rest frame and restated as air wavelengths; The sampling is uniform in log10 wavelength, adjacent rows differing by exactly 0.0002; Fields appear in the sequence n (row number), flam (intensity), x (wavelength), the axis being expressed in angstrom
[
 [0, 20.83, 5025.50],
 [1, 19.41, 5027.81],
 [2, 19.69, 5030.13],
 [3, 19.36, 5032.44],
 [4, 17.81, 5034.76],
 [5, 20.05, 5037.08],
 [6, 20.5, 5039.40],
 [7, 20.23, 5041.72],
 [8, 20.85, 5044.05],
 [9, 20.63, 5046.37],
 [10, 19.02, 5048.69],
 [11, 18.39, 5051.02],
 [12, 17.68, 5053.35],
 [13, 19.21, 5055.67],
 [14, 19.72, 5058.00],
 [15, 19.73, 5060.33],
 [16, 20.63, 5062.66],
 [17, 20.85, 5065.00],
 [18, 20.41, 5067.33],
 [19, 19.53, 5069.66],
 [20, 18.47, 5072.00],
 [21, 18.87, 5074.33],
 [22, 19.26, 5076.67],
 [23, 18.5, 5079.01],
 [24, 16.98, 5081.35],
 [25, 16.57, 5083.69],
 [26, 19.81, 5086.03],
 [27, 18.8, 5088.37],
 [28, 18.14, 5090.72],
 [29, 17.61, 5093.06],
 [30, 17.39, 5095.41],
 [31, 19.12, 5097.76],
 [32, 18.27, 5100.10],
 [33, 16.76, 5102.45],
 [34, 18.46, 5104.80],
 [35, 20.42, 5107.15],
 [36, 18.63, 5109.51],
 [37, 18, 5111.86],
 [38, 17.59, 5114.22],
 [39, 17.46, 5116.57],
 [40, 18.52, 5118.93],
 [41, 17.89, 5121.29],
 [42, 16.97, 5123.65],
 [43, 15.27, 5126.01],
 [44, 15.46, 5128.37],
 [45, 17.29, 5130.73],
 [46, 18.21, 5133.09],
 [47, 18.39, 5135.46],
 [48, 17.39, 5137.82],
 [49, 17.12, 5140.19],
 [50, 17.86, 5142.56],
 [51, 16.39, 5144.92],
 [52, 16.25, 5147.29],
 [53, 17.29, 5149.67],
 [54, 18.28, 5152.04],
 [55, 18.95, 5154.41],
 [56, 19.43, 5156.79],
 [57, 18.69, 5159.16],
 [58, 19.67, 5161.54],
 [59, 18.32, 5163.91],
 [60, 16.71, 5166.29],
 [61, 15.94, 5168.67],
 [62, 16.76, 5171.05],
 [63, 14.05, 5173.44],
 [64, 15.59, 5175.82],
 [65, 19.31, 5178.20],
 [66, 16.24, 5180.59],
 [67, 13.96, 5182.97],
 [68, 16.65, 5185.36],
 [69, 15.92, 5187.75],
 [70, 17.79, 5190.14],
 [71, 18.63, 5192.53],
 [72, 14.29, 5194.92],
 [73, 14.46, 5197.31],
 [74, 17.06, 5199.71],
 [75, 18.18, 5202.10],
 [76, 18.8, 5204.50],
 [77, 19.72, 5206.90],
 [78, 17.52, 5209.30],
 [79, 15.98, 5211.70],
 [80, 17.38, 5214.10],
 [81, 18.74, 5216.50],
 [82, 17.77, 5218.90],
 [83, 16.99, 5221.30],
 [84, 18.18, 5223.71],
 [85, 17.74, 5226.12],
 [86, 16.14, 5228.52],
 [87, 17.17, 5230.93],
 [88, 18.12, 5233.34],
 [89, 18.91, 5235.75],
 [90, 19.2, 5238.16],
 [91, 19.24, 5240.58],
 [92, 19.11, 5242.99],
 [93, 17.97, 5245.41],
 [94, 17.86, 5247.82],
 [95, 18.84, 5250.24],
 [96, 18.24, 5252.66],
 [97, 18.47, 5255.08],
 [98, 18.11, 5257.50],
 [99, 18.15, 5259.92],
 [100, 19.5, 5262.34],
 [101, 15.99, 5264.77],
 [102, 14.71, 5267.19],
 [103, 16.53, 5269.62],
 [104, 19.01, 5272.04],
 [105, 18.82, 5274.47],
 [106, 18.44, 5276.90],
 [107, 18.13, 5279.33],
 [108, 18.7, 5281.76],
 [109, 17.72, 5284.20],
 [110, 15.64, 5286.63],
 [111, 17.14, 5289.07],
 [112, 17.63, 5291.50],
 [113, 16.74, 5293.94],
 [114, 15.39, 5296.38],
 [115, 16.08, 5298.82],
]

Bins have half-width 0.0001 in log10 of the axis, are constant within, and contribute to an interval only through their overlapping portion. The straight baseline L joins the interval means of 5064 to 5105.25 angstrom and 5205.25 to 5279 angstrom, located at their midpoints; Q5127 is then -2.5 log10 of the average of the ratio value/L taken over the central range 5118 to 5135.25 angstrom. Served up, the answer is 0.076 mag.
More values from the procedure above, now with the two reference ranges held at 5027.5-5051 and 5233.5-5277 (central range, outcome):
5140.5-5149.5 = 0.124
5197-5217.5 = 0.051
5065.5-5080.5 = 0.014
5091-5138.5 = 0.082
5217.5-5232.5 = 0.061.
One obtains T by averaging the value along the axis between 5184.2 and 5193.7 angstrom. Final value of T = 17.2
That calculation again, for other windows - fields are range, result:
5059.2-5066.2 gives 20.4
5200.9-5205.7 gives 18.5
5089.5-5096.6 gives 17.7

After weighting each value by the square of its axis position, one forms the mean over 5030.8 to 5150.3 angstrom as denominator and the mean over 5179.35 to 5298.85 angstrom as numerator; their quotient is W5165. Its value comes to 1.0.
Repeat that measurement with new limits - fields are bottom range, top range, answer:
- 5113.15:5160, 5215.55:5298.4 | 1.06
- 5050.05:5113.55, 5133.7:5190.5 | 0.95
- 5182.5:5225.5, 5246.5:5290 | 1.06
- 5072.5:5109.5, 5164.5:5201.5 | 0.92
